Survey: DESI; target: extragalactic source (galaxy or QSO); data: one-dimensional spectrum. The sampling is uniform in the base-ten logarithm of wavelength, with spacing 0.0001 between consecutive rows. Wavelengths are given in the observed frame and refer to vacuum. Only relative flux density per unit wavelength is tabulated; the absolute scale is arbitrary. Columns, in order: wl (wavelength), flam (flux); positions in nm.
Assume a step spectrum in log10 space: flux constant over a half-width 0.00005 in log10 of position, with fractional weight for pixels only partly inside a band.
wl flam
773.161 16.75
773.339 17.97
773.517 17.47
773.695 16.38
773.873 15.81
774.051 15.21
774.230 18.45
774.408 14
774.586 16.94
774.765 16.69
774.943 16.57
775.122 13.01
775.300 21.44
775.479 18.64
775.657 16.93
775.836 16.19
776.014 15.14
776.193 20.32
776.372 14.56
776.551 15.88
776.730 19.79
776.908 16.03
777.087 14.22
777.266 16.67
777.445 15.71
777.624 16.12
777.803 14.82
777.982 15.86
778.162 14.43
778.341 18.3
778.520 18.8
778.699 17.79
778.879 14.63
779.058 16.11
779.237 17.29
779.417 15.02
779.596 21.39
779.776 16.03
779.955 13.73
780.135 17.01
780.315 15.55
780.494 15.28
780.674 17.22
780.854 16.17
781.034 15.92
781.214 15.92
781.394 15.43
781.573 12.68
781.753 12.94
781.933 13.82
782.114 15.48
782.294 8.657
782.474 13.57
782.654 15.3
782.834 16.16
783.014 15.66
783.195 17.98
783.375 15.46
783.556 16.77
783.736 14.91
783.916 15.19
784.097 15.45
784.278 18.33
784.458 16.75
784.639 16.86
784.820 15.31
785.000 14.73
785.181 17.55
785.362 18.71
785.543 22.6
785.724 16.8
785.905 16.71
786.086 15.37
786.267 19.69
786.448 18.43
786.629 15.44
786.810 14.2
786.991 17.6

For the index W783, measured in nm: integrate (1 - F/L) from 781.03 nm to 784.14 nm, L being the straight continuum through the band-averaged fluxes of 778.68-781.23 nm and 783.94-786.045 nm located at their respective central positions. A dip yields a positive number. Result 0.36 nm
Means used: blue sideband 16.3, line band 14.8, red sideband 17.1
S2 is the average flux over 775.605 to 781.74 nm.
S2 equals 16.2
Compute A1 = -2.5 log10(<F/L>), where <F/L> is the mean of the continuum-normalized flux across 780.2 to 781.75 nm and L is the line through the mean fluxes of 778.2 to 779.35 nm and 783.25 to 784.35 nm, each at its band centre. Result 0.080 mag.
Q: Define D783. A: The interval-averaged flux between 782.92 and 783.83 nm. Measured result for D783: 16.2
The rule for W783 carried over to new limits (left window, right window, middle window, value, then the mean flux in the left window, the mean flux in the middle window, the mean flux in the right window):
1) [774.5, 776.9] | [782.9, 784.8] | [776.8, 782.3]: 0.31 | 17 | 15.8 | 16.3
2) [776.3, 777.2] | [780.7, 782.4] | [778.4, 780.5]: -0.22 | 16.1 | 16.6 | 14.2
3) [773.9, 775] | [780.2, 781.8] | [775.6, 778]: -0.06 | 16.3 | 16.3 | 15.3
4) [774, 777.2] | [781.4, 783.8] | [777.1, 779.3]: -0.05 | 16.7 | 16.3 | 14.6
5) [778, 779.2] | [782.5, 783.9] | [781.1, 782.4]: 0.20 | 16.7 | 13.6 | 15.9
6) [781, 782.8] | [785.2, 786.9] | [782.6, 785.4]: -0.09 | 14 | 16.3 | 17.5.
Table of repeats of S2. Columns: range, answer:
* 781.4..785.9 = 15.8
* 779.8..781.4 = 15.8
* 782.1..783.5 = 14.8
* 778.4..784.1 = 15.6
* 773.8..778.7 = 16.6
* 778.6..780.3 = 16.5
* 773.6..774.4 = 16.2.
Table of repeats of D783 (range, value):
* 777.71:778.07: 15.4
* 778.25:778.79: 18.3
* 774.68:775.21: 15.4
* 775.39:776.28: 17.4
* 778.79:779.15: 15.4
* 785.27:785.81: 19.4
